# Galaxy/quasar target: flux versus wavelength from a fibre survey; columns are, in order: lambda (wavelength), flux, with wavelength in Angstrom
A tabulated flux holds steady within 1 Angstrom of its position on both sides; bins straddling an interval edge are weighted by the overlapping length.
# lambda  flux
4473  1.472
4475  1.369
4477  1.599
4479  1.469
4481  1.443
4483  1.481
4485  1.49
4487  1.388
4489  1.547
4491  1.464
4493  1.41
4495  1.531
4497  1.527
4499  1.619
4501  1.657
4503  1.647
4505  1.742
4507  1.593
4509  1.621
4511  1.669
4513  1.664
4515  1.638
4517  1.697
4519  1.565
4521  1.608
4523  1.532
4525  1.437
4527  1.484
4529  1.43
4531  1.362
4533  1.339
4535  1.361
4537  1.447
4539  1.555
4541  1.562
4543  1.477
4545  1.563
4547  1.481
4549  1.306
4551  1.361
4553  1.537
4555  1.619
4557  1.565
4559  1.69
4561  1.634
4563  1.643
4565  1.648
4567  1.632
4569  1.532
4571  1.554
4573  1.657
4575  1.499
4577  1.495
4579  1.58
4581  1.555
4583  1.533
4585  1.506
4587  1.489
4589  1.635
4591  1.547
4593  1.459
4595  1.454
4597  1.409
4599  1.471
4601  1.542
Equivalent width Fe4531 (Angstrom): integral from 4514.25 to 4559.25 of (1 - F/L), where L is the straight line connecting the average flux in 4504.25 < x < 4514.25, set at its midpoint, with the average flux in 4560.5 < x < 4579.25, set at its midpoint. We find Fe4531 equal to 3.4 Angstrom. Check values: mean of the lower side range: 1.66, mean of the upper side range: 1.59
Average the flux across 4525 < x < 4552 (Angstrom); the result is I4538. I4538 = 1.44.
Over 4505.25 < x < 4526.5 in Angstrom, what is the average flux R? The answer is 1.6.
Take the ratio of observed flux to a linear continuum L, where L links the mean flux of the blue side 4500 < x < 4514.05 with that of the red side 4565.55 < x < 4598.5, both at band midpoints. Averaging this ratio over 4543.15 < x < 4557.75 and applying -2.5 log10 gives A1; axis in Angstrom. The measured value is 0.07 mag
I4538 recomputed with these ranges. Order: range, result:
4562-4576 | 1.6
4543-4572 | 1.55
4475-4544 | 1.53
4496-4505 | 1.63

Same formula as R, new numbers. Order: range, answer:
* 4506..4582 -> 1.54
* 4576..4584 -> 1.54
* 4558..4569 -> 1.64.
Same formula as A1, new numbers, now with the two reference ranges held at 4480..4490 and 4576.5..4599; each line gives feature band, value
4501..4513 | -0.122 mag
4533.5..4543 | 0.014 mag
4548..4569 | -0.043 mag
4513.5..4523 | -0.095 mag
